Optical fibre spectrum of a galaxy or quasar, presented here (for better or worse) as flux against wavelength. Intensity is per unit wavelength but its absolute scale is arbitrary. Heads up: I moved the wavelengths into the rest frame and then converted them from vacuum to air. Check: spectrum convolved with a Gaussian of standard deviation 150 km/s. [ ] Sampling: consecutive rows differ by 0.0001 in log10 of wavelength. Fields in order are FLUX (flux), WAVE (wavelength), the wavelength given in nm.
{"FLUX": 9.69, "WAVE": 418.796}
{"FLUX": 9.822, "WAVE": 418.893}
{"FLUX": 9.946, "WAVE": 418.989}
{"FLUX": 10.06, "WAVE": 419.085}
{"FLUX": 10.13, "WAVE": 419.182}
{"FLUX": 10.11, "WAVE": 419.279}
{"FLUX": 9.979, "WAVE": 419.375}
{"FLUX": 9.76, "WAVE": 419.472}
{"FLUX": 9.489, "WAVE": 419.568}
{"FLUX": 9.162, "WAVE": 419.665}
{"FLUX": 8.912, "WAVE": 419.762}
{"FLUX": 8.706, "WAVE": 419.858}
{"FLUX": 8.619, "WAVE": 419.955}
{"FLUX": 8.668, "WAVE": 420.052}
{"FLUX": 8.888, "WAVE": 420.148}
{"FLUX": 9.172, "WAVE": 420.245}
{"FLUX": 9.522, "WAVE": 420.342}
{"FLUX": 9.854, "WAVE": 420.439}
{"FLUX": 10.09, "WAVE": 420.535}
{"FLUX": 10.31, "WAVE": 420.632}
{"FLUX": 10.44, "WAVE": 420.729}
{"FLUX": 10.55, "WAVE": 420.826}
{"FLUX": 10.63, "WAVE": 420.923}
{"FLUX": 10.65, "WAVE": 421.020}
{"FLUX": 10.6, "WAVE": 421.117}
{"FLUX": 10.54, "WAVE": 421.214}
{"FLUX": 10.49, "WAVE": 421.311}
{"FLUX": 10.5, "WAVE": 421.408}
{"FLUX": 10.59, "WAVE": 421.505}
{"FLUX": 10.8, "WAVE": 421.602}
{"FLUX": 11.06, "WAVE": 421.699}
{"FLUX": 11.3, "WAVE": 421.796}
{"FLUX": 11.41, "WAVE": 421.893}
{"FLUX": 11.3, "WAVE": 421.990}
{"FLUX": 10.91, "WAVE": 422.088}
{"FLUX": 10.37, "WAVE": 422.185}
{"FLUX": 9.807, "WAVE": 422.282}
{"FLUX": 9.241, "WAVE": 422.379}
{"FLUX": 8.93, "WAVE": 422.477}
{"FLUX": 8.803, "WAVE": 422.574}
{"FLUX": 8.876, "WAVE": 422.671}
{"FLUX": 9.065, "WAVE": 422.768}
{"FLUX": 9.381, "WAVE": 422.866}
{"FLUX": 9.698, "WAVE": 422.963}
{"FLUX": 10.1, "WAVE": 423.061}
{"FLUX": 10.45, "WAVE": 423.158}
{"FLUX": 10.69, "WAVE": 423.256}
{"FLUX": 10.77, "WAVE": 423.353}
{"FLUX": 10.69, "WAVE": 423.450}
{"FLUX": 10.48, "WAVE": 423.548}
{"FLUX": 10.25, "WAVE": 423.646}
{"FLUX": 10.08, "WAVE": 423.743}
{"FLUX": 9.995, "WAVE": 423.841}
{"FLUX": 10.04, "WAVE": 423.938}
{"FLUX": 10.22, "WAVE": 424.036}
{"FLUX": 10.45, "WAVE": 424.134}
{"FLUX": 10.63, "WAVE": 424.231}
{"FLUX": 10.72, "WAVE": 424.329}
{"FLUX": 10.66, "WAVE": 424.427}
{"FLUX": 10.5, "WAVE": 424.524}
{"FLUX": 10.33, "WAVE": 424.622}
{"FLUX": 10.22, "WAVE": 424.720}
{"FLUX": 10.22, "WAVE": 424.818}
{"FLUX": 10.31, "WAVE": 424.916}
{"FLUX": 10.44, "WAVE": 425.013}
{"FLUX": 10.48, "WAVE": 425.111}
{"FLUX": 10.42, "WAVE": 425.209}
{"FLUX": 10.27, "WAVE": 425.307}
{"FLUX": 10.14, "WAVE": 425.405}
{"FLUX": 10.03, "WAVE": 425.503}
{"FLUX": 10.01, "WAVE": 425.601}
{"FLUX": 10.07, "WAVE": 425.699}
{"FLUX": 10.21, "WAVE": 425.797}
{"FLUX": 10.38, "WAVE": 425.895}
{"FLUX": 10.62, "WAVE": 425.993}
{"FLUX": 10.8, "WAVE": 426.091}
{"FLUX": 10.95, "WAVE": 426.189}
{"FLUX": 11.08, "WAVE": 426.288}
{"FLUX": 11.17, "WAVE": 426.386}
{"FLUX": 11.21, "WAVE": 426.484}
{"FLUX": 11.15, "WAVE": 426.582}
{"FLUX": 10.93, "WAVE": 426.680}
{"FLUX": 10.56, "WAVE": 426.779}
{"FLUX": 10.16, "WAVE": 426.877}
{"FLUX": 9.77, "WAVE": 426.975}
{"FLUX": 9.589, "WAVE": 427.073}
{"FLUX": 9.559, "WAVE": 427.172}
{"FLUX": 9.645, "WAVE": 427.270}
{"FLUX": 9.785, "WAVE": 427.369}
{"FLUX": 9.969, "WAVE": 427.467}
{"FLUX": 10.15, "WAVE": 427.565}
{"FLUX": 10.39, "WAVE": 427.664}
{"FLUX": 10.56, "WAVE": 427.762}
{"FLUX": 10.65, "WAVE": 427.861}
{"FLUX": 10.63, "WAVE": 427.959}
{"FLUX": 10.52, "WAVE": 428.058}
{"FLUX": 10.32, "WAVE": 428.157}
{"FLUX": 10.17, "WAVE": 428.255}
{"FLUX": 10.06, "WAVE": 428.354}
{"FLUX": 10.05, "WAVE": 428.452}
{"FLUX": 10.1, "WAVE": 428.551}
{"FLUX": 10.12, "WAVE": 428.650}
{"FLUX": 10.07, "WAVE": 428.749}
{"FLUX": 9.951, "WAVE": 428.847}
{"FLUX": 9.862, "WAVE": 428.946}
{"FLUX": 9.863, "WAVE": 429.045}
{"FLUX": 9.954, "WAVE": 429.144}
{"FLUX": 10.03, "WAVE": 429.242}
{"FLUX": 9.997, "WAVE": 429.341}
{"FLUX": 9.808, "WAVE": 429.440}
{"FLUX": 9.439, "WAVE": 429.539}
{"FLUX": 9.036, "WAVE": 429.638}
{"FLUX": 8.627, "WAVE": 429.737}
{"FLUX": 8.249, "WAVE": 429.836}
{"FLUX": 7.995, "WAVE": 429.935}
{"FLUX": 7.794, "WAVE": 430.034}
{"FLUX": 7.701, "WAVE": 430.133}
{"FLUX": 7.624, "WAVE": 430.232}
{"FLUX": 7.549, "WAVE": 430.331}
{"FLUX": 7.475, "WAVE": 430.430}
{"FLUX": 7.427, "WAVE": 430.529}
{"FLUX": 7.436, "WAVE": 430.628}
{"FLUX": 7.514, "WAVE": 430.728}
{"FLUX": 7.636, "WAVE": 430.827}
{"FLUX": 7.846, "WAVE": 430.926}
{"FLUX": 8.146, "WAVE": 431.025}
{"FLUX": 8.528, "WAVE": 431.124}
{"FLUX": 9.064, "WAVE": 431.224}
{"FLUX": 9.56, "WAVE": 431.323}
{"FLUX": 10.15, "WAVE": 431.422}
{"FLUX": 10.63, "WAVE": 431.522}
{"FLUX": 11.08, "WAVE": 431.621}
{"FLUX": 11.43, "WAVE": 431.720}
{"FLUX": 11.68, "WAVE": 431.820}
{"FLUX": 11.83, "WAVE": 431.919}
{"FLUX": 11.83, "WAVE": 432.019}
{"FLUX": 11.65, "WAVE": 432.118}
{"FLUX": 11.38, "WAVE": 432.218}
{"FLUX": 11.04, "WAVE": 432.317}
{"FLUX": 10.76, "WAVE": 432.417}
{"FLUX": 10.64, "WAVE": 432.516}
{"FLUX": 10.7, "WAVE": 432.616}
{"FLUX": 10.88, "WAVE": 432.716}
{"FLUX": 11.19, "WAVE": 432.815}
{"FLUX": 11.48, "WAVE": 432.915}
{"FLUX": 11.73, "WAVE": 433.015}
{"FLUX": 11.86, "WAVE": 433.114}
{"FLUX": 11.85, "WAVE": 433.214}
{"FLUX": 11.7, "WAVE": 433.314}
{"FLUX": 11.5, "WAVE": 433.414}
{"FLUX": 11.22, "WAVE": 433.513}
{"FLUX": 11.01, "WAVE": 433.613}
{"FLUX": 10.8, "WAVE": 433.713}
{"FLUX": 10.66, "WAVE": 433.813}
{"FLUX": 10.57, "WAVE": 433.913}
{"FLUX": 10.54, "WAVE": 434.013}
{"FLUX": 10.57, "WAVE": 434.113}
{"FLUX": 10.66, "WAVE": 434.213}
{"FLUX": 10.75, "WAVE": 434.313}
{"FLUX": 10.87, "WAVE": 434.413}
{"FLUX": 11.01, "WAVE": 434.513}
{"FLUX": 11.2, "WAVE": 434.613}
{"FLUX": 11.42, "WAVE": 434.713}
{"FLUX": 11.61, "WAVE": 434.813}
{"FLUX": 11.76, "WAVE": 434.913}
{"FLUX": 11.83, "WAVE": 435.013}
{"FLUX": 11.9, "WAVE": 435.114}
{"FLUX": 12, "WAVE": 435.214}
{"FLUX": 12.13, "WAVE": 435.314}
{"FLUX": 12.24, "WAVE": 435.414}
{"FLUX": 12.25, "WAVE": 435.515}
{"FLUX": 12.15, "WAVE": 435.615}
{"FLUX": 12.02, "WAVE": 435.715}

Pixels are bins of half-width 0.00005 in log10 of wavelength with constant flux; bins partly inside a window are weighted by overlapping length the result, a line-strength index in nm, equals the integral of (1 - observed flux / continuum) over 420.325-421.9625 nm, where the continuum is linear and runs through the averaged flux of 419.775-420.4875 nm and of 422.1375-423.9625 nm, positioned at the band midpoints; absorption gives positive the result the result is -0.21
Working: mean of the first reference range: 9.07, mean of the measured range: 10.6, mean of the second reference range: 9.88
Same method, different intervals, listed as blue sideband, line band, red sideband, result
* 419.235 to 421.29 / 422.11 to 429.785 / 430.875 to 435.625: 0.11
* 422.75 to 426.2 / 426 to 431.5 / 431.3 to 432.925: 0.60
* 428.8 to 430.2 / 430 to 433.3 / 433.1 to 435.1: 0.08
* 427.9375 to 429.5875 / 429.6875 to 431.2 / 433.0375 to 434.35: 0.37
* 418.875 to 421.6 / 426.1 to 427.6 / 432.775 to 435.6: 0.03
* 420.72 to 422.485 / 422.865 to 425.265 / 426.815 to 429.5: 0.01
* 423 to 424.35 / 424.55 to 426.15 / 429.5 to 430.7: -0.09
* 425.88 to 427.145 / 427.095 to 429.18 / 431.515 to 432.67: 0.13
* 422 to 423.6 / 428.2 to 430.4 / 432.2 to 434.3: 0.28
